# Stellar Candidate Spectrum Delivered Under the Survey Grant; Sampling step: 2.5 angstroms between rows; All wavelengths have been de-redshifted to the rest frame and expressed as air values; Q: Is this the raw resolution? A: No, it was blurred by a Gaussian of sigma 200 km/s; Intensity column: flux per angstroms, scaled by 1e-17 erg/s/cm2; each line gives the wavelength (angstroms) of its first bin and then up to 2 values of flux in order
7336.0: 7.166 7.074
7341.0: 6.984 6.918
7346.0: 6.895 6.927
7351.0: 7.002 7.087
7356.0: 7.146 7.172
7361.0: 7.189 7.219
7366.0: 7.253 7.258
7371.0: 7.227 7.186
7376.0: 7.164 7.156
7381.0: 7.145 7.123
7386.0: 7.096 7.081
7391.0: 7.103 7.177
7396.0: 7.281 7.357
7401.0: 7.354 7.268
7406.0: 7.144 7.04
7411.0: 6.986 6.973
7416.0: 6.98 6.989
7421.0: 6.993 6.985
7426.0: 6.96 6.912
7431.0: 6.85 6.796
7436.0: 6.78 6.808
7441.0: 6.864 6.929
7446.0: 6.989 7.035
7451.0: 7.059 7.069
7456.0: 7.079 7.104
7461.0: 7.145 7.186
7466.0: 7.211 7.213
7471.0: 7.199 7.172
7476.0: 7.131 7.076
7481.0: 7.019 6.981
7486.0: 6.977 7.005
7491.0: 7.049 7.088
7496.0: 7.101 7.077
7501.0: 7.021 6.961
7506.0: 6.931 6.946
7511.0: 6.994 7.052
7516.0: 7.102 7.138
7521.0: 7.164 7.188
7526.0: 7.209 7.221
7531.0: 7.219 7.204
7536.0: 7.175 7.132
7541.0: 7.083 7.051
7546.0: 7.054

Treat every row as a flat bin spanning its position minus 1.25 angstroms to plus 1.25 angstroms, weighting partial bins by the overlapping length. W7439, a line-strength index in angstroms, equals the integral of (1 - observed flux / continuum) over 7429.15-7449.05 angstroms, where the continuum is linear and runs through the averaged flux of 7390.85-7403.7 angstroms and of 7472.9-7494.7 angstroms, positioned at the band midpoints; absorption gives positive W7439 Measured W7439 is 0.8 angstroms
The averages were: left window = 7.27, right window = 7.05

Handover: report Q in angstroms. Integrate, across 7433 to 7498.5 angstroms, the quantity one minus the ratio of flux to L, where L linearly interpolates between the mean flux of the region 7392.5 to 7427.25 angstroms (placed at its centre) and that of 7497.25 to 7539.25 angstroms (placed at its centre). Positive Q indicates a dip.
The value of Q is 0.5 angstroms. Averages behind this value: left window 7.11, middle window 7.04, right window 7.1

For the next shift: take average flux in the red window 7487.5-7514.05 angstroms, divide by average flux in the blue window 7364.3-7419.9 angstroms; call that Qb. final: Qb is 0.98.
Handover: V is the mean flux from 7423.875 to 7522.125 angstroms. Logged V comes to 7.03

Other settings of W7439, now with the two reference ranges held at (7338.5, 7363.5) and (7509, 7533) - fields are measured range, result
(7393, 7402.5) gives -0.3 angstroms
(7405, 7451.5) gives 0.9 angstroms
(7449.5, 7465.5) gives 0.0 angstroms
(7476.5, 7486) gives 0.1 angstroms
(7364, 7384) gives -0.4 angstroms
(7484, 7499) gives 0.2 angstroms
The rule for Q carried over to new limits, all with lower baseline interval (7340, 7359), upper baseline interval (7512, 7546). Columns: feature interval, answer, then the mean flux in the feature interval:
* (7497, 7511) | 0.3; 6.99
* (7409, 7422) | 0.1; 6.99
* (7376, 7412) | -0.6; 7.17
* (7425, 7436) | 0.3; 6.87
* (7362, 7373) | -0.3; 7.23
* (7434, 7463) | 0.4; 6.99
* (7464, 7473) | -0.1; 7.2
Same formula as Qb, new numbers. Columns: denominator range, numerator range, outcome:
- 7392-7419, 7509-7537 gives 1.00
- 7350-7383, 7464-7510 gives 0.99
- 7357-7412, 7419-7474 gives 0.98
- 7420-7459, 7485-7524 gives 1.01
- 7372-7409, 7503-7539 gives 0.99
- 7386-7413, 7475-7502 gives 0.98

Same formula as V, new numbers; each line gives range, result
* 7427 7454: 6.91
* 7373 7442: 7.05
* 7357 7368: 7.21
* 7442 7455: 7.01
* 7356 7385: 7.19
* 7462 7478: 7.18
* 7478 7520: 7.03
